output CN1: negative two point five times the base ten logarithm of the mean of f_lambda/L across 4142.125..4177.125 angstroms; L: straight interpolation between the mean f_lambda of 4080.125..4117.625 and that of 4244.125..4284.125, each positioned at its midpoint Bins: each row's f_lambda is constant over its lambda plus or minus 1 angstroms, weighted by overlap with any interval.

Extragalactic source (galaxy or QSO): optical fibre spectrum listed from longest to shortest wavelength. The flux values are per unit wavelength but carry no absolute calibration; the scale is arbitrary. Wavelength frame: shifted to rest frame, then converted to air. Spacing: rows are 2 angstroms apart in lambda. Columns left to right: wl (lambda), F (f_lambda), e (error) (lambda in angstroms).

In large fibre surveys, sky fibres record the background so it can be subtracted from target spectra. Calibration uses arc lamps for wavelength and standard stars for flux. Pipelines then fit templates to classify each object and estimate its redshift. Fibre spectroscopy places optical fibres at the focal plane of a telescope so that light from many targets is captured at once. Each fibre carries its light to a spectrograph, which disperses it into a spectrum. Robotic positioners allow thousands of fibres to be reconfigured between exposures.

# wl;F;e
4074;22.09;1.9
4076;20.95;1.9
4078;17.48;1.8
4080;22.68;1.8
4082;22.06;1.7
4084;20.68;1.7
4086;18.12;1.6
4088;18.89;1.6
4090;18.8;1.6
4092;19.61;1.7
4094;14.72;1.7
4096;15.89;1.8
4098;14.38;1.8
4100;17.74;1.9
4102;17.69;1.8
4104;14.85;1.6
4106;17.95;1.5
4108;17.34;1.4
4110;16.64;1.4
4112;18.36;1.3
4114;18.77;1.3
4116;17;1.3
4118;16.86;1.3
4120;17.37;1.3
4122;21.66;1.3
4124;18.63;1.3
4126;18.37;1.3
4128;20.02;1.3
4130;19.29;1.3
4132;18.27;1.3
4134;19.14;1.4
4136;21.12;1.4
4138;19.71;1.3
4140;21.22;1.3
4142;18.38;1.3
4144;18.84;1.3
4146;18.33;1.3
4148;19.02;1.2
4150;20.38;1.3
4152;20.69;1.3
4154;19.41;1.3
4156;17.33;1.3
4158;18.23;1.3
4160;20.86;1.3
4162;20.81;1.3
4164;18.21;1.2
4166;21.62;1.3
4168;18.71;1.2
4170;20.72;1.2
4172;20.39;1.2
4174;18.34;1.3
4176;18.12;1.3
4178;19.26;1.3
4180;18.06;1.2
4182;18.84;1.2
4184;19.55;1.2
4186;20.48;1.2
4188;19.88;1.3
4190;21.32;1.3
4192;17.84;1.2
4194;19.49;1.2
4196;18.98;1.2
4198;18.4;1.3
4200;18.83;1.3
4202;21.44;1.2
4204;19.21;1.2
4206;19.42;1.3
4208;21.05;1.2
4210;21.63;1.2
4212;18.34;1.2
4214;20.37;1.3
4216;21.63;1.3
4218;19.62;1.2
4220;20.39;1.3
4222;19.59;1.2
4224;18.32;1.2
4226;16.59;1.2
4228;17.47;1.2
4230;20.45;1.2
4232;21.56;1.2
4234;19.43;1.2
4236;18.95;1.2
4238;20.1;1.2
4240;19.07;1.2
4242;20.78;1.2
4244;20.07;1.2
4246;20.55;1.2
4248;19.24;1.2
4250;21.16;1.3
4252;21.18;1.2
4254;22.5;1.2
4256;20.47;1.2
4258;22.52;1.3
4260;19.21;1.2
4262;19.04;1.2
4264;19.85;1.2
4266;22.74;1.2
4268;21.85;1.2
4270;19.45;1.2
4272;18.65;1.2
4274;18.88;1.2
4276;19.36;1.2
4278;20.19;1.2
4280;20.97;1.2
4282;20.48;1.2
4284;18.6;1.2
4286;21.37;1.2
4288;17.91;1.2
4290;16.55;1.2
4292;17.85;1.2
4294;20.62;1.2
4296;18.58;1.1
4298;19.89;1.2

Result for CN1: -0.03 mag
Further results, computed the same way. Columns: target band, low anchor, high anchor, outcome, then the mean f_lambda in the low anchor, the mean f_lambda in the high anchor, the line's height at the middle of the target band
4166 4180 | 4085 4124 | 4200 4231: -0.03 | 17.5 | 19.7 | 18.9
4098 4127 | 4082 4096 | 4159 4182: 0.07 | 18.5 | 19.5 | 18.8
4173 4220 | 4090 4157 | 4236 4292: -0.02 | 18.3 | 20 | 19.2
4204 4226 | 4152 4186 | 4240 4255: 0.02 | 19.4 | 20.7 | 20.1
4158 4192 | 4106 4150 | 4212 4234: -0.02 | 18.8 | 19.5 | 19.2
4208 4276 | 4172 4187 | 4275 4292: -0.05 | 19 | 19.3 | 19.2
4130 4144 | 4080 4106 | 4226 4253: -0.06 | 18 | 19.9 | 18.5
